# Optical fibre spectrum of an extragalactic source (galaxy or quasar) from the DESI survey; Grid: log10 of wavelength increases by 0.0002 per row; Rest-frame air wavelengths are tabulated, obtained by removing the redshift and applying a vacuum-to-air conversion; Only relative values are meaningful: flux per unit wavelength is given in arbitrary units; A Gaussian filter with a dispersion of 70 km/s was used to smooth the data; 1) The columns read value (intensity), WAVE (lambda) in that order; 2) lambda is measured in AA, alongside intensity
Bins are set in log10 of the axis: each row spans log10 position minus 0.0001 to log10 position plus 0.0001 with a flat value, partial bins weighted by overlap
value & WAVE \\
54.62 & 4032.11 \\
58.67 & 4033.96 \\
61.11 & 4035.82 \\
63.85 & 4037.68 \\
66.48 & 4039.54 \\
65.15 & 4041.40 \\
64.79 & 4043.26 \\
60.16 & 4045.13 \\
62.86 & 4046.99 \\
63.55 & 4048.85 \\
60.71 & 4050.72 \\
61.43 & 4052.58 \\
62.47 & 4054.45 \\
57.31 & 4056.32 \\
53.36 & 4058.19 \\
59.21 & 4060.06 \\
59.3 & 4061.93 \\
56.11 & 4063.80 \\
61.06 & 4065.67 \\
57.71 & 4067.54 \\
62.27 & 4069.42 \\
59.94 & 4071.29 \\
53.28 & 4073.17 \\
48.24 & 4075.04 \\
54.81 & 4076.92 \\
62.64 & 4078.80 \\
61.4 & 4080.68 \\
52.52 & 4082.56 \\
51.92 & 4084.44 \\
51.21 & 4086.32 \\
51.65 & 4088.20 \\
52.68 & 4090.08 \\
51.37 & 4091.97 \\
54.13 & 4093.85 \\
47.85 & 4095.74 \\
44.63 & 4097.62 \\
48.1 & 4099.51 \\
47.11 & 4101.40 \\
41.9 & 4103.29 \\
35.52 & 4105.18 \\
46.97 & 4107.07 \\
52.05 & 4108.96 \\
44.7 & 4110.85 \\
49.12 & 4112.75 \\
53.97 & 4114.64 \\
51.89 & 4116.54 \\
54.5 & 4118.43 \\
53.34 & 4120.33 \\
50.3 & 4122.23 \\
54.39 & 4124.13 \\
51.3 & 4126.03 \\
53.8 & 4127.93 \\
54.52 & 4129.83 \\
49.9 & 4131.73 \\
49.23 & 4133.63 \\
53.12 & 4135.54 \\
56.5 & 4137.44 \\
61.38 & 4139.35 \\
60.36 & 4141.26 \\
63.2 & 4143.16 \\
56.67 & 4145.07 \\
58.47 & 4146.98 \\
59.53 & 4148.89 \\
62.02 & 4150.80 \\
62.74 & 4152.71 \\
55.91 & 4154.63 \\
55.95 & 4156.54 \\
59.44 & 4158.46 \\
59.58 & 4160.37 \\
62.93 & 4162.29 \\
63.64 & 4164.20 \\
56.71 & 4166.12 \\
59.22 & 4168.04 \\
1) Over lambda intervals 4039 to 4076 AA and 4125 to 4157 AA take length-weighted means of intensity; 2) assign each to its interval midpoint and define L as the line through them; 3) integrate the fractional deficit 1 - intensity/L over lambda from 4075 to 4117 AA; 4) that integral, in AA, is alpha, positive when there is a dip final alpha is 5.8 AA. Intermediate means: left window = 59.7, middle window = 50.3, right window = 56.8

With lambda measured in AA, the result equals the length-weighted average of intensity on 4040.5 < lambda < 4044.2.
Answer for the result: 64.9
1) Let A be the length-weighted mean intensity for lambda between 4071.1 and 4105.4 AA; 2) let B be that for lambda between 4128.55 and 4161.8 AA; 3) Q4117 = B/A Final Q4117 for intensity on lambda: 1.12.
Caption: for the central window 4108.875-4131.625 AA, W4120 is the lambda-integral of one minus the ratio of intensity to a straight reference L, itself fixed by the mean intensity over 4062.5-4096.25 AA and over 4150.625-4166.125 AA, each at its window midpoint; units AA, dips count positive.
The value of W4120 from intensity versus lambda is 2.3 AA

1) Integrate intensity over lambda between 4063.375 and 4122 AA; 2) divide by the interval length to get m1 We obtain 52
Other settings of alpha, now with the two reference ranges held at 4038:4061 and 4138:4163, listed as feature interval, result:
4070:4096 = 2.91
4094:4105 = 2.69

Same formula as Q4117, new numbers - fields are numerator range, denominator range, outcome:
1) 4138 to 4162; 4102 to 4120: 1.24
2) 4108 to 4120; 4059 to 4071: 0.86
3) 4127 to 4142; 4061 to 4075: 0.95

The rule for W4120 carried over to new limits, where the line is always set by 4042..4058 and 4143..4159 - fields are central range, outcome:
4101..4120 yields 3.8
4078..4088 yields 0.8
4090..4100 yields 1.8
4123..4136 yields 1.6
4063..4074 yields 0.4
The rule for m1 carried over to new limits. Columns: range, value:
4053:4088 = 56.9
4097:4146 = 51.5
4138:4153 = 60.3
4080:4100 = 51.5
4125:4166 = 57.6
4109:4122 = 51.2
